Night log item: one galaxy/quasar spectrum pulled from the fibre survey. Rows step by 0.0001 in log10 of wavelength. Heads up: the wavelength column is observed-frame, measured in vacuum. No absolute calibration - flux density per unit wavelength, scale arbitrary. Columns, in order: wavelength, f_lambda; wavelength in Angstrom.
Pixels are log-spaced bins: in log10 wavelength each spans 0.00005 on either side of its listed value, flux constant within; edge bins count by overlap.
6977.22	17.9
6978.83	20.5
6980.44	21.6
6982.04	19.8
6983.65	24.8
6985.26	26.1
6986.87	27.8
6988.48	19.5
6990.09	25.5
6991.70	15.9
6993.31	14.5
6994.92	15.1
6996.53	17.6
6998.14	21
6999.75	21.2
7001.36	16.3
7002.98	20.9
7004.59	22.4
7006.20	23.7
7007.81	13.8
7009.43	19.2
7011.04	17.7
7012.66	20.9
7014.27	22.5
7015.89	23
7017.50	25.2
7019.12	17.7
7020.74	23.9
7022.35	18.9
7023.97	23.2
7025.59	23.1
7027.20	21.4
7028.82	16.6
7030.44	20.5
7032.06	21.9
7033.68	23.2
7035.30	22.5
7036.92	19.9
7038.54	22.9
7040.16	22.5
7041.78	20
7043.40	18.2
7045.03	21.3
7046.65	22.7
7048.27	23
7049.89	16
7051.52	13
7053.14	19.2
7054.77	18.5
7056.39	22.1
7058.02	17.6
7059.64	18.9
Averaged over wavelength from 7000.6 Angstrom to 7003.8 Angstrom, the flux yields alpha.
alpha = 18.6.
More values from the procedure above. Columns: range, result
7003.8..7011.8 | 19.4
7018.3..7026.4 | 21.4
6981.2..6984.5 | 22.4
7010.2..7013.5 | 19.4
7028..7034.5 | 20.5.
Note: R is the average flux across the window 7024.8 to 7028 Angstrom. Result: 22.3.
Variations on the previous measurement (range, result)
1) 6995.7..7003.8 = 19.4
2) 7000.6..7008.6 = 19.5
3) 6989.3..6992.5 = 20.7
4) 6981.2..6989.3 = 23.6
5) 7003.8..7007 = 23.1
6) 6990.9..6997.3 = 15.8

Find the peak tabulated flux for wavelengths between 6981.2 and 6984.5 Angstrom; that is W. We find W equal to 24.8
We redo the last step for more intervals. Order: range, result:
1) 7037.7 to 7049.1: 23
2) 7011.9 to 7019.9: 25.2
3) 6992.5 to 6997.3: 17.6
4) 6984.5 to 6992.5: 27.8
